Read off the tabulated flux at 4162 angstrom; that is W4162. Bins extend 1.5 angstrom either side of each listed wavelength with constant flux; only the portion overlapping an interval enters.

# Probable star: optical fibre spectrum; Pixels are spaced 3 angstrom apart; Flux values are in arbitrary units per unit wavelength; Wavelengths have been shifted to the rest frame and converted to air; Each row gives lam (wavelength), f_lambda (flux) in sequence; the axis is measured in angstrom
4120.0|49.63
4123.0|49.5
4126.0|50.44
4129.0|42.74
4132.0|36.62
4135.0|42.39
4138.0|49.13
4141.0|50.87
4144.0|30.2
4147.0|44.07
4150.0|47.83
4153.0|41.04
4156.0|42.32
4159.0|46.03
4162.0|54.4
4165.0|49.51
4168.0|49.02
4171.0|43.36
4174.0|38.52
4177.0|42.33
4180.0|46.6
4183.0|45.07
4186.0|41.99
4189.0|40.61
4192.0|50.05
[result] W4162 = 54.4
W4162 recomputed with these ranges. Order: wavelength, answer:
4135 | 42.39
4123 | 49.5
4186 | 41.99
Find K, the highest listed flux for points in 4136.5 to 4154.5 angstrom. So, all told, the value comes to 50.87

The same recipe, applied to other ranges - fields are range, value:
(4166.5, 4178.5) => 49.02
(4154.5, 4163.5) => 54.4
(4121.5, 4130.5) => 50.44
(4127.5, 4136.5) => 42.74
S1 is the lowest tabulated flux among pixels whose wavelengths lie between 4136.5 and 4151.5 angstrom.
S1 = 30.2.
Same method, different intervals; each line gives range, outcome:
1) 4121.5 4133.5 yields 36.62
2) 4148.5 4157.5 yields 41.04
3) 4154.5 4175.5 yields 38.52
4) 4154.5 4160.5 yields 42.32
